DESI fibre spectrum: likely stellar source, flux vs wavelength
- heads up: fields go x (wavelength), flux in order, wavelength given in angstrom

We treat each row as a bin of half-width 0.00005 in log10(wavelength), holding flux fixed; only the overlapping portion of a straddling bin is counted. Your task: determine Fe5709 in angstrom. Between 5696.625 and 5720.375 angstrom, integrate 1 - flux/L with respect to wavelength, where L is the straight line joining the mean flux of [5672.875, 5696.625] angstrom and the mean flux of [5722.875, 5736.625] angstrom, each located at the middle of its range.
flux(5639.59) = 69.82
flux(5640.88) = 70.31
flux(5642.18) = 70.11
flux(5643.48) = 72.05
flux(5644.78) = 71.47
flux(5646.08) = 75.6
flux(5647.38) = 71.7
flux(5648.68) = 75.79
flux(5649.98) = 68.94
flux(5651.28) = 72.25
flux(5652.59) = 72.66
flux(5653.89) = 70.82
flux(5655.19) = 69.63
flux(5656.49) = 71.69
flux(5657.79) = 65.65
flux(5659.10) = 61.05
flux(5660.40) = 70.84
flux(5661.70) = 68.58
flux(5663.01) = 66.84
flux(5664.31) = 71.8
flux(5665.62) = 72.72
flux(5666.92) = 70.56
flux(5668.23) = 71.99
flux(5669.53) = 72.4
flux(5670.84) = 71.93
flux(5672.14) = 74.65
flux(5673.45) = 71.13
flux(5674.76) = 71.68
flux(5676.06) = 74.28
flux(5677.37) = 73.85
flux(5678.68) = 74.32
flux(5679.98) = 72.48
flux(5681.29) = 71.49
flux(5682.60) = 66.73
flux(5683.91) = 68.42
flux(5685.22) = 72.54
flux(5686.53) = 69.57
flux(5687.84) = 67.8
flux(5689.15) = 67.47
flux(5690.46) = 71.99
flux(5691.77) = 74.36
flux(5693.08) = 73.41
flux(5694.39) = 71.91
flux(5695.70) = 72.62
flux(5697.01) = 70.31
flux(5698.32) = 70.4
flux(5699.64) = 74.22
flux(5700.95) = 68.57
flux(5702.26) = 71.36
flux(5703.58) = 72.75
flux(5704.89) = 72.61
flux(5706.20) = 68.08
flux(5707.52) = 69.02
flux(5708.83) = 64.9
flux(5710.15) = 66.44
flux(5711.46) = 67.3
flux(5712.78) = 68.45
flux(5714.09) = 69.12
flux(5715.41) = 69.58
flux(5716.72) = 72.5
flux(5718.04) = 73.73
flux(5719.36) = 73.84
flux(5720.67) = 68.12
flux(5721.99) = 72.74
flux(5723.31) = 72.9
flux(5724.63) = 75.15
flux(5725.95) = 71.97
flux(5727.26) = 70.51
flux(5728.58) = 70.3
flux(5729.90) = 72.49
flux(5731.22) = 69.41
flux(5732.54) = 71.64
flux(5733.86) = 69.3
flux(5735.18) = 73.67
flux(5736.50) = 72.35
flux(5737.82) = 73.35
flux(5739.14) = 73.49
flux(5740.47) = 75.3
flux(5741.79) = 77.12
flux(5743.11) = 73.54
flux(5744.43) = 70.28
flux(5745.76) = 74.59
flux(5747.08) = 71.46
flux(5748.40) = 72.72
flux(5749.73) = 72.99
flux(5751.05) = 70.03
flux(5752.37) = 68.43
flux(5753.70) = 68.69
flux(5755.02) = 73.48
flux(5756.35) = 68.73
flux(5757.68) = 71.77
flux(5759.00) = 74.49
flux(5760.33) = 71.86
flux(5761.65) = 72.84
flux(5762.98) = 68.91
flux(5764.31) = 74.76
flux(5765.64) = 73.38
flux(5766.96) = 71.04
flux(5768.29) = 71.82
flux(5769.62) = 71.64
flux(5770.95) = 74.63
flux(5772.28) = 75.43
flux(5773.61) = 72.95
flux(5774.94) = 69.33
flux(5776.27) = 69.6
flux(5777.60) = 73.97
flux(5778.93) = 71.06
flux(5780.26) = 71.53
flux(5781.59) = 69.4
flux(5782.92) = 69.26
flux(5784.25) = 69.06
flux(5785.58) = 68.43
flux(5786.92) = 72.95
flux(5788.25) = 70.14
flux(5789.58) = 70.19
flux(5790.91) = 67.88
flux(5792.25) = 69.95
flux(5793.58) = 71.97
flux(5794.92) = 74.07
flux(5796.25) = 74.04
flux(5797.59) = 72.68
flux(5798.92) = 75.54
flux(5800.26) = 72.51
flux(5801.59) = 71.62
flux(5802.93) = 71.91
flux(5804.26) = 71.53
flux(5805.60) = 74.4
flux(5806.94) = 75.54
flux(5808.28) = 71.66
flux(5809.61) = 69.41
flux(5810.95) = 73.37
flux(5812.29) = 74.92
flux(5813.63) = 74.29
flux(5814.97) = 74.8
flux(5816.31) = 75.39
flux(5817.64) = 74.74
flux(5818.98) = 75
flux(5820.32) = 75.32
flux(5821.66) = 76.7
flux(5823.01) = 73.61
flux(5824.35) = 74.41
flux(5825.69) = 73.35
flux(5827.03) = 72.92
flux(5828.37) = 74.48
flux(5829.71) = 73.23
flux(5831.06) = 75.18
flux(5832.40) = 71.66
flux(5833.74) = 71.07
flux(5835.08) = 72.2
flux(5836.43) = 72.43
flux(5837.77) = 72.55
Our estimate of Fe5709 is 0.5 angstrom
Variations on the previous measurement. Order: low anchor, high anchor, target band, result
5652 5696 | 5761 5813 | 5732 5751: -0.4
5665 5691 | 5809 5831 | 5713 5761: 0.4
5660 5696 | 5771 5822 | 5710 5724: 0.2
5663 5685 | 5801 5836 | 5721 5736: 0.1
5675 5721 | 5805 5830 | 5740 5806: 0.9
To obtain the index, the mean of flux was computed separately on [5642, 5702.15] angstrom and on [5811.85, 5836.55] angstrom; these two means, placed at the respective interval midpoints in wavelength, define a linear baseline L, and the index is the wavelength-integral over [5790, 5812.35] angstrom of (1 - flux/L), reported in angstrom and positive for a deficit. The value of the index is 0.3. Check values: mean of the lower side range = 71.1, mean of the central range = 72.4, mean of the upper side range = 74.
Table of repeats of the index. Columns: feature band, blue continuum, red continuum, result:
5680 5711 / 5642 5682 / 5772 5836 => 0.56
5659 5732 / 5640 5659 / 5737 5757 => 0.72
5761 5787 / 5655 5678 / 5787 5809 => 0.14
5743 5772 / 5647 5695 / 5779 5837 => 0.04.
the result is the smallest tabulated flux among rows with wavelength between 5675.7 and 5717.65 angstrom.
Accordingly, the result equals 64.9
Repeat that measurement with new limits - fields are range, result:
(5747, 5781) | 68.43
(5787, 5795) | 67.88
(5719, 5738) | 68.12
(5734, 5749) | 70.28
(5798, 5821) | 69.41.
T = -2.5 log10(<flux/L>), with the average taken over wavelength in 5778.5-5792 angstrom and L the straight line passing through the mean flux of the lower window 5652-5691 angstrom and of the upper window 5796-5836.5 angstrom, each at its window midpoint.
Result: 0.045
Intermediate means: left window 70.6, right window 73.6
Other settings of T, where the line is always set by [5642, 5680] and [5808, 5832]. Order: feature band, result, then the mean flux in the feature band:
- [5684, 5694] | 0.01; 70.9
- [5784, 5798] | 0.04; 71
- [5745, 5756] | 0.02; 71.4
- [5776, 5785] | 0.04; 70.6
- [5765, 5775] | 0.01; 72.7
